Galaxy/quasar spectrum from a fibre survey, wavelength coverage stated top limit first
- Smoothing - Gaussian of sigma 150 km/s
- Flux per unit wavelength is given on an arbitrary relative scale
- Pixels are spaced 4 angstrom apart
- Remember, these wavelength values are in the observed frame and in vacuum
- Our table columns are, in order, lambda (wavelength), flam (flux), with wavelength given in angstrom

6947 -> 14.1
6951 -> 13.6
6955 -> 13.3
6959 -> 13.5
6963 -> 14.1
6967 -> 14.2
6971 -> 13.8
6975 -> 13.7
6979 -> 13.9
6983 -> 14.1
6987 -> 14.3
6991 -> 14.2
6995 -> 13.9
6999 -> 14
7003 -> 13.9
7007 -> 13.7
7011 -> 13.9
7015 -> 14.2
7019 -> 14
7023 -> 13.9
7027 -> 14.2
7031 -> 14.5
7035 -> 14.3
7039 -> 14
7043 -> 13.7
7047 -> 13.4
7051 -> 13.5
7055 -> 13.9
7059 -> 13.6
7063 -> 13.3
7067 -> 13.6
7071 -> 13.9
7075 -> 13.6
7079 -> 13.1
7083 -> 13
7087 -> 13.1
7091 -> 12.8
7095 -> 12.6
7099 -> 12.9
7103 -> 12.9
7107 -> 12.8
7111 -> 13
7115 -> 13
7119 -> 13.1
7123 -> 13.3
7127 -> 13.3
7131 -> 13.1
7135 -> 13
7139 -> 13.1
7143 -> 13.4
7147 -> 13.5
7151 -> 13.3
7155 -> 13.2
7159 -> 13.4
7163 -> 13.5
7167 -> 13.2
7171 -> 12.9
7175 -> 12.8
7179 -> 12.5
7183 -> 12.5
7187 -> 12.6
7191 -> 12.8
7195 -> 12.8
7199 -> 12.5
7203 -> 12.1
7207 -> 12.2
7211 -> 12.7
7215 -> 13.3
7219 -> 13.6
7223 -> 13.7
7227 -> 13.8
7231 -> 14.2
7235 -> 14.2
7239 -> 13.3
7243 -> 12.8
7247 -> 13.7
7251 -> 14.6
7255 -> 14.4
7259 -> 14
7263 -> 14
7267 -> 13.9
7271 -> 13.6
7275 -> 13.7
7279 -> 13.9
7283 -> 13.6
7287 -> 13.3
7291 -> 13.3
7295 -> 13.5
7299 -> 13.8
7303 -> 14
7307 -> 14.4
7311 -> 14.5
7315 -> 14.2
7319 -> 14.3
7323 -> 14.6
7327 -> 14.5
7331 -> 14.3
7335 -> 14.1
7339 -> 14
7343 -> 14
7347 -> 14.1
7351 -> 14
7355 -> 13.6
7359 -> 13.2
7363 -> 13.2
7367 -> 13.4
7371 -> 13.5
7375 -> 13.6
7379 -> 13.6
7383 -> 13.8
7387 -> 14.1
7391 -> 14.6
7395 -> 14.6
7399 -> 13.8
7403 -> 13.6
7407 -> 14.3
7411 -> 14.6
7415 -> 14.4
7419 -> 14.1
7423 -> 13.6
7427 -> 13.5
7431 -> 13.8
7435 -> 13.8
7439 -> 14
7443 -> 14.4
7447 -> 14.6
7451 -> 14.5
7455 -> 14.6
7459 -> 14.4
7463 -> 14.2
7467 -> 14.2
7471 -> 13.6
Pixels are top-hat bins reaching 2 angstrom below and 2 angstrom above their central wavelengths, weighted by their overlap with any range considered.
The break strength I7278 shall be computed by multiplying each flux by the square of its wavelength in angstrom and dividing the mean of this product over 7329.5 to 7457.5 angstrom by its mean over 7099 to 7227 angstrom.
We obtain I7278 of 1.14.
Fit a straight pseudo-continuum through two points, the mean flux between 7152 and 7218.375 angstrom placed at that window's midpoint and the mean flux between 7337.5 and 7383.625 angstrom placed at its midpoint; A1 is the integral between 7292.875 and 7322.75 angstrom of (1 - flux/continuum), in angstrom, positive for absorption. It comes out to -1.6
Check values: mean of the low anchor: 12.8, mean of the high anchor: 13.7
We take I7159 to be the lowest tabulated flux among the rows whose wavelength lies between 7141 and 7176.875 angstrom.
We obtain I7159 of 12.8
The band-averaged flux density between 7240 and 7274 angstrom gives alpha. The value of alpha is 13.9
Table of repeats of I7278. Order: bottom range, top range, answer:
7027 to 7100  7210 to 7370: 1.09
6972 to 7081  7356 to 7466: 1.12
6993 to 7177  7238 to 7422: 1.11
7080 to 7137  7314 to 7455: 1.16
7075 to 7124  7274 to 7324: 1.13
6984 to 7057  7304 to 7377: 1.09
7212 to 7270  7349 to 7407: 1.04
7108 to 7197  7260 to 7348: 1.12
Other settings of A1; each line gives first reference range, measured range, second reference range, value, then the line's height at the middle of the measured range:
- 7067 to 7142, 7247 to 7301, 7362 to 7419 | -0.8 angstrom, 13.6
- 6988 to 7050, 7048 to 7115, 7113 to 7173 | 1.9 angstrom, 13.6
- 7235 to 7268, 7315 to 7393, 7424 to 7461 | 0.5 angstrom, 14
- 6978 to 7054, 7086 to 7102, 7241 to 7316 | 1.3 angstrom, 13.9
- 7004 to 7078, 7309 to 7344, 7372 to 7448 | -0.8 angstrom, 14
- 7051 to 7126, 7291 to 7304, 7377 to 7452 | 0.1 angstrom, 13.8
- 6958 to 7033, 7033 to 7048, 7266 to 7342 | 0.1 angstrom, 14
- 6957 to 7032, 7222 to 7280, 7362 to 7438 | 0.3 angstrom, 13.9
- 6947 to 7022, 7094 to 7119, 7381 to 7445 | 1.9 angstrom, 14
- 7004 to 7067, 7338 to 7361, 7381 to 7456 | 0.5 angstrom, 14.1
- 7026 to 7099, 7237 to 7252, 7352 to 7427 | 0.2 angstrom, 13.7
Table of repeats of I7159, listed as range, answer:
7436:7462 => 14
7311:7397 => 13.2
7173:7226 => 12.1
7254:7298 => 13.3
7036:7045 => 13.7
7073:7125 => 12.6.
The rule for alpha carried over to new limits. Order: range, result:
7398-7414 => 14.1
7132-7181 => 13.1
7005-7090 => 13.7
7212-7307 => 13.8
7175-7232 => 12.9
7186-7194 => 12.7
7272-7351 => 14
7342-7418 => 13.9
